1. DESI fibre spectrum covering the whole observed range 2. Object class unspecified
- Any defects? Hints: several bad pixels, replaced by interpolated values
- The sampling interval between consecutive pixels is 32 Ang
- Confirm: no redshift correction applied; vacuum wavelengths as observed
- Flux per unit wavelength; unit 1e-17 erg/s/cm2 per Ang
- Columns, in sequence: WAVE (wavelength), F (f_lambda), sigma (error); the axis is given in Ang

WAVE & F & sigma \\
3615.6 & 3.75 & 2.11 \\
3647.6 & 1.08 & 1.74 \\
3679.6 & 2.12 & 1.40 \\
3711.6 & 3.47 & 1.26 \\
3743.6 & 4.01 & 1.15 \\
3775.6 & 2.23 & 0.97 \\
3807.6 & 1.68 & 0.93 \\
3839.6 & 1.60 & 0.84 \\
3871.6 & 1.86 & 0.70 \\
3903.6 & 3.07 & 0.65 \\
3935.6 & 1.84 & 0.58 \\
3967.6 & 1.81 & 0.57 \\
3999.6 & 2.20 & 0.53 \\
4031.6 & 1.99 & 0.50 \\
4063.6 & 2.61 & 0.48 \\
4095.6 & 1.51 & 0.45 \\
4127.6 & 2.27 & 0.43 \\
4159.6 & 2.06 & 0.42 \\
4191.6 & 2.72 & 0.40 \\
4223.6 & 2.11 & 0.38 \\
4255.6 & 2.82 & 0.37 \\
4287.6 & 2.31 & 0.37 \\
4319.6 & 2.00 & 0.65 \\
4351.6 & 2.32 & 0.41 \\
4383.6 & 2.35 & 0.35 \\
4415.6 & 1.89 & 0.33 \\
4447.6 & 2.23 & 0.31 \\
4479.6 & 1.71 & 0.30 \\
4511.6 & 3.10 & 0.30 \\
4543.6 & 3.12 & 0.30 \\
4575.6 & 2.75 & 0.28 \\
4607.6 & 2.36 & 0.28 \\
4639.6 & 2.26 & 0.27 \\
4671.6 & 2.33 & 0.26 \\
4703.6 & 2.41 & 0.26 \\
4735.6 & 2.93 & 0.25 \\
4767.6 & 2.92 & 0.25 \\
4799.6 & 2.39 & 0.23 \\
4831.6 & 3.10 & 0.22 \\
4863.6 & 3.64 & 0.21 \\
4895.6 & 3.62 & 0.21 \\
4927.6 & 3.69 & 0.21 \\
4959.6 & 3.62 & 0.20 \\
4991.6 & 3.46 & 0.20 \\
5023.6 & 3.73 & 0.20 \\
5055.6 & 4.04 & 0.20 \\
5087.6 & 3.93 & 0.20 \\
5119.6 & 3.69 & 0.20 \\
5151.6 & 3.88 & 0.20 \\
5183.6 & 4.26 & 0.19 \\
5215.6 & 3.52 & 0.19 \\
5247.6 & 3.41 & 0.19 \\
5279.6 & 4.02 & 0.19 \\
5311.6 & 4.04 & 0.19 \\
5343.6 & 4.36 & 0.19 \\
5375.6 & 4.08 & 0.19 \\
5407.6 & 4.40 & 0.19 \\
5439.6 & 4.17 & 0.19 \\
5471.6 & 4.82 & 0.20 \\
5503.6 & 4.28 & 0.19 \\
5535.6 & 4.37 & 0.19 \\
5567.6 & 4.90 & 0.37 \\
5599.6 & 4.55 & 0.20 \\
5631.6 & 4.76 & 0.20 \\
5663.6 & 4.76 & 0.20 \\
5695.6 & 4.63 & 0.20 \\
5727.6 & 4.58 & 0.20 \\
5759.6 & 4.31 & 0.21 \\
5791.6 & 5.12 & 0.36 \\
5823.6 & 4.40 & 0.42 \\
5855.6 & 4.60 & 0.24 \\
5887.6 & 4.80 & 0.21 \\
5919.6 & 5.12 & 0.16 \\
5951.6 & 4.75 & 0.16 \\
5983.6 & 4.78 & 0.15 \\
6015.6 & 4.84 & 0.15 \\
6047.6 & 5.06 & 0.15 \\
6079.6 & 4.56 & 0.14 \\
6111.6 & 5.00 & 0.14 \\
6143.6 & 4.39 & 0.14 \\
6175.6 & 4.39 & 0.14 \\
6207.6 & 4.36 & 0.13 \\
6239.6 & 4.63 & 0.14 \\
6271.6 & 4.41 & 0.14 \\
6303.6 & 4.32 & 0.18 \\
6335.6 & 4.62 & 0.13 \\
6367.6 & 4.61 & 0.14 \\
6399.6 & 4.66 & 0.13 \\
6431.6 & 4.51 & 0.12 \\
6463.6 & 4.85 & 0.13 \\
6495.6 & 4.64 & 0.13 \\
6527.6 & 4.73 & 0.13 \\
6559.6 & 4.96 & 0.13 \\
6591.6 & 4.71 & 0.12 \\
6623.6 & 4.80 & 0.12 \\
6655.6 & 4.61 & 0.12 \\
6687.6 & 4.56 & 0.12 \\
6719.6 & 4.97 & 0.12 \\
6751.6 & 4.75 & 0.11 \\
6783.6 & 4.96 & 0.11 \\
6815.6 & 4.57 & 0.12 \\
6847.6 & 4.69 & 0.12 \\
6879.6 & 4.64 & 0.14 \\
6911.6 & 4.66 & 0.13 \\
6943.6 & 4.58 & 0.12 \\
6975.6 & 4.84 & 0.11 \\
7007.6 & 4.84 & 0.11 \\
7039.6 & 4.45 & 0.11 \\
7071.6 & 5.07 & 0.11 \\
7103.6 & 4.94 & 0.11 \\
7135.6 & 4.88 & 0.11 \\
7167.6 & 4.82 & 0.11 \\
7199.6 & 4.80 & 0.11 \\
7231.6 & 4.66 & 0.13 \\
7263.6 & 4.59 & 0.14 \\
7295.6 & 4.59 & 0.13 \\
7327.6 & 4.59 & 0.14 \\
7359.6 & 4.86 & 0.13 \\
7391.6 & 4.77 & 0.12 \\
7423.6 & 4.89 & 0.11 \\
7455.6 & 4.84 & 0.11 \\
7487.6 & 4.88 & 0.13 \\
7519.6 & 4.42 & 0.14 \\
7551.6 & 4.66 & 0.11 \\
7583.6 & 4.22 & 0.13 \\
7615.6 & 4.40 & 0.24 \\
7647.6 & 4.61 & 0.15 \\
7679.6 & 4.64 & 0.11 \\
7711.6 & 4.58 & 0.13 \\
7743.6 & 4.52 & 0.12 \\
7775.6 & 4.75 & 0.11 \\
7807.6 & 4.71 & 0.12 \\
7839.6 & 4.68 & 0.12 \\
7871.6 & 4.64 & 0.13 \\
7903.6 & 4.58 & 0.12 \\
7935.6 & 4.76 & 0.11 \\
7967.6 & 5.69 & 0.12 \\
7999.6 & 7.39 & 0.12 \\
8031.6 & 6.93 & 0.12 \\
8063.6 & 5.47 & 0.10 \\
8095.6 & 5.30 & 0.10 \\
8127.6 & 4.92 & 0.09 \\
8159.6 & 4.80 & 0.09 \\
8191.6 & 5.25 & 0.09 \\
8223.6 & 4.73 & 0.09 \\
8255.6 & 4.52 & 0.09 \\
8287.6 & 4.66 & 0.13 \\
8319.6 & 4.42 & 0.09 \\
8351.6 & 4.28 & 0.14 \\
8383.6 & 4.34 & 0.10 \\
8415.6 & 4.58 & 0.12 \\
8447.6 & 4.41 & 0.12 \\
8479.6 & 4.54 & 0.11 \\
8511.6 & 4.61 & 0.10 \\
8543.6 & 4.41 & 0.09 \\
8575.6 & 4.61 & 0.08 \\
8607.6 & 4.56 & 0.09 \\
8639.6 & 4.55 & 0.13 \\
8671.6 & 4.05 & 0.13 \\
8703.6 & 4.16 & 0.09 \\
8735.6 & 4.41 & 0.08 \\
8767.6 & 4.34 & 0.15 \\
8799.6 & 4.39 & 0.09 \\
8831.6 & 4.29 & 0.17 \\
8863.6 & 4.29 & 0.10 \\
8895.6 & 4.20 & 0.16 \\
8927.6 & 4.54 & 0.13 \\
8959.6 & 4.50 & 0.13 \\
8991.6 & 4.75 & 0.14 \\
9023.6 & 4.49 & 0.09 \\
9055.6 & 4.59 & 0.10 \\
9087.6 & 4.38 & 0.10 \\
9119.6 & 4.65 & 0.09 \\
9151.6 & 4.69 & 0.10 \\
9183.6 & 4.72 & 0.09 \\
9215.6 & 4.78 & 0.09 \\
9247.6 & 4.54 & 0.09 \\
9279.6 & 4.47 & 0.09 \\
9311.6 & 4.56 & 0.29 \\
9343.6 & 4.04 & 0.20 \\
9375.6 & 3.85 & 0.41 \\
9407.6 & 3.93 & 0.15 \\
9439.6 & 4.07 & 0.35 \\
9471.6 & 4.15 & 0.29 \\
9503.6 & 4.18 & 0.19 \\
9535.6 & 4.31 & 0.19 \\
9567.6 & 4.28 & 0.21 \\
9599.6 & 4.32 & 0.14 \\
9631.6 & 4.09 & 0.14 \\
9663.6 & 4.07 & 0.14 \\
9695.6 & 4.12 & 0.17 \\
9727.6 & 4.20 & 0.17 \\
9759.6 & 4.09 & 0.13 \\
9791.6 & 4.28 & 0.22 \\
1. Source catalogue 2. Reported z 0.219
